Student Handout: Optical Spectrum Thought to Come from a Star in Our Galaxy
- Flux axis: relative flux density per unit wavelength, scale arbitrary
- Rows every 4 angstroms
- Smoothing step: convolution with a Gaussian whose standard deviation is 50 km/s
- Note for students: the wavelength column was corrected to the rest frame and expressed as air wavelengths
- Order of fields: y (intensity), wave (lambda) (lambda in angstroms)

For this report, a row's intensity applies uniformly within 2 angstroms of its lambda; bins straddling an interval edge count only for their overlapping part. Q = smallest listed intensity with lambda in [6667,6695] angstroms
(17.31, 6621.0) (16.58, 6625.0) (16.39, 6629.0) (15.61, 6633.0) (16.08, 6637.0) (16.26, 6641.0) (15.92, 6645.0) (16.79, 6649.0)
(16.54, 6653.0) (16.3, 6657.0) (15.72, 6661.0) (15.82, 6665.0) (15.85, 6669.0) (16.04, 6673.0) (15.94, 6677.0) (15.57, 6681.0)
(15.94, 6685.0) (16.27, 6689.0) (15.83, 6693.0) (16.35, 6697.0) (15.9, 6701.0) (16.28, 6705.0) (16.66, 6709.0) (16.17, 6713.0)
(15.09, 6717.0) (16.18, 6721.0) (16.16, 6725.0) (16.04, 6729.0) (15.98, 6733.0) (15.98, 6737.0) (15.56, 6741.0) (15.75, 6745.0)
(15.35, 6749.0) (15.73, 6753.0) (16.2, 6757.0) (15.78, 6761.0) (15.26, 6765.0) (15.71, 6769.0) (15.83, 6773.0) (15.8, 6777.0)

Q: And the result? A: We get 15.57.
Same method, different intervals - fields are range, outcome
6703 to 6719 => 15.09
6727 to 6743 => 15.56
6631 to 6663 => 15.61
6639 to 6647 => 15.92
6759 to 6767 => 15.26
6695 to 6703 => 15.9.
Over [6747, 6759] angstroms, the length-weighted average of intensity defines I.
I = 15.8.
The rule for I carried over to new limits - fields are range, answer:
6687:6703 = 16.1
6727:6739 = 16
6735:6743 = 15.8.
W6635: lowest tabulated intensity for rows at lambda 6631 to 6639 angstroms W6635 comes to 15.61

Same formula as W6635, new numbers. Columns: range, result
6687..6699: 15.83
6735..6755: 15.35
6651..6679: 15.72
